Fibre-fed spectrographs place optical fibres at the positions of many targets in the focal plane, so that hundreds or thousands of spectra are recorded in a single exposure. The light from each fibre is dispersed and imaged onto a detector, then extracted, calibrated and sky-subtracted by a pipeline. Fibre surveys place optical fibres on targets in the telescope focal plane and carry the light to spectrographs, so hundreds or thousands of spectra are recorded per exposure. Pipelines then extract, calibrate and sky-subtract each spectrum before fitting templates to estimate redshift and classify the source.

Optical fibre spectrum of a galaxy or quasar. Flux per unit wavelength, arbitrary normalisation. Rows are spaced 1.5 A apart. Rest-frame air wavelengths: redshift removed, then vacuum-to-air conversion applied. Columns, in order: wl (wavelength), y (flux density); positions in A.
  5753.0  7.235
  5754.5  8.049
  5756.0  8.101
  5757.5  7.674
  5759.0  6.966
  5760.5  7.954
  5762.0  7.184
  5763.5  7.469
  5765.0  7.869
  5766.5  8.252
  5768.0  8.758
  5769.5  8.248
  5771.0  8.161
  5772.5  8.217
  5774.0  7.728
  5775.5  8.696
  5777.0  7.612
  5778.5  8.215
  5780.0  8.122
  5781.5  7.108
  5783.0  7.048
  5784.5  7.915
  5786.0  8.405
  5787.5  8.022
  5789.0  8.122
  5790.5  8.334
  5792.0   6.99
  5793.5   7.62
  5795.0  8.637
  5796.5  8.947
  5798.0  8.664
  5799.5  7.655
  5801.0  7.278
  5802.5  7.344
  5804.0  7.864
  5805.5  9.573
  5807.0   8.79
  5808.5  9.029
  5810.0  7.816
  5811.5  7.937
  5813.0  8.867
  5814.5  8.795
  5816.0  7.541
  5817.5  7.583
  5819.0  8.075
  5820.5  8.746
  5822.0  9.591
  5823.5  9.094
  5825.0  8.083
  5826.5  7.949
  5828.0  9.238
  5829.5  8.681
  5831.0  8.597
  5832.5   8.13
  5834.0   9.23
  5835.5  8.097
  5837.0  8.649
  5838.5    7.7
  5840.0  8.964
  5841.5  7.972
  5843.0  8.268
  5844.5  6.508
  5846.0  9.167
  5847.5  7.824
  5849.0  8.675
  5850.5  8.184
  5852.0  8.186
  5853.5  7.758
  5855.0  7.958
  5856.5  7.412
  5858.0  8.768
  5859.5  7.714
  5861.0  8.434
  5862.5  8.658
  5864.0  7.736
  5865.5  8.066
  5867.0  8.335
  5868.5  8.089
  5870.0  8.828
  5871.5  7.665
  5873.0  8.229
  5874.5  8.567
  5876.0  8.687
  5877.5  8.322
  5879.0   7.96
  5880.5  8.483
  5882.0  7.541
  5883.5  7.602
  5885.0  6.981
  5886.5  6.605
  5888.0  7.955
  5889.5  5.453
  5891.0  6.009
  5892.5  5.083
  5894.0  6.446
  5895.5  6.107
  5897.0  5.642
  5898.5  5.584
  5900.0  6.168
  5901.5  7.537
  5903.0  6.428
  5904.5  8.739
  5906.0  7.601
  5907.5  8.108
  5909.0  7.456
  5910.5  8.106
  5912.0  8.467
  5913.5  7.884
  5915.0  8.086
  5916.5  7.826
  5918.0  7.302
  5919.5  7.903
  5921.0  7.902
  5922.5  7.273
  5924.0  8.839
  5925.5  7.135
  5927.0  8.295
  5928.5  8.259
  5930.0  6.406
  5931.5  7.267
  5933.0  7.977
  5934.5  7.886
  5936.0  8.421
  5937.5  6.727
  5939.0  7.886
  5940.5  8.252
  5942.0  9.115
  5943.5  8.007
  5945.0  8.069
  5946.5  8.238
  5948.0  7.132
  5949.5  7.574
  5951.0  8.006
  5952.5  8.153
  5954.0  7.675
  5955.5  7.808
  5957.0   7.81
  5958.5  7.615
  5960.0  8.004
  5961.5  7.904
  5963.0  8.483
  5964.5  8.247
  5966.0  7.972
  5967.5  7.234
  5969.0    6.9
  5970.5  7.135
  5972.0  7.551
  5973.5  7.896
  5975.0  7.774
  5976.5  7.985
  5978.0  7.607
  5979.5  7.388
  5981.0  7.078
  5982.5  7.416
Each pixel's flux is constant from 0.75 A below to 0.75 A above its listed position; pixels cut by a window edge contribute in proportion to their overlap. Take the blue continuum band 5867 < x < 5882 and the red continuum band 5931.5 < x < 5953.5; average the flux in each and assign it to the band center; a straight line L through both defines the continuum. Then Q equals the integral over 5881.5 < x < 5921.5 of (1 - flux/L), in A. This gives 5.0 A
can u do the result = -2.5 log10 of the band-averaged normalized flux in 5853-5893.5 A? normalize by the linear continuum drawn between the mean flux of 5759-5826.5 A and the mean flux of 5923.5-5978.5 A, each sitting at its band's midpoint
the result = 0.03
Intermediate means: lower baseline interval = 8.12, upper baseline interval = 7.81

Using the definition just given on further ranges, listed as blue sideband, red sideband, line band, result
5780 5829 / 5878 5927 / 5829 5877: -0.07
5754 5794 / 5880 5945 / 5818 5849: -0.10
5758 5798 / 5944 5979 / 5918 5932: 0.02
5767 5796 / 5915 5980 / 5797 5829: -0.05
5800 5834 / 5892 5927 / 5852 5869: -0.03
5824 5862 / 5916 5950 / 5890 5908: 0.21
